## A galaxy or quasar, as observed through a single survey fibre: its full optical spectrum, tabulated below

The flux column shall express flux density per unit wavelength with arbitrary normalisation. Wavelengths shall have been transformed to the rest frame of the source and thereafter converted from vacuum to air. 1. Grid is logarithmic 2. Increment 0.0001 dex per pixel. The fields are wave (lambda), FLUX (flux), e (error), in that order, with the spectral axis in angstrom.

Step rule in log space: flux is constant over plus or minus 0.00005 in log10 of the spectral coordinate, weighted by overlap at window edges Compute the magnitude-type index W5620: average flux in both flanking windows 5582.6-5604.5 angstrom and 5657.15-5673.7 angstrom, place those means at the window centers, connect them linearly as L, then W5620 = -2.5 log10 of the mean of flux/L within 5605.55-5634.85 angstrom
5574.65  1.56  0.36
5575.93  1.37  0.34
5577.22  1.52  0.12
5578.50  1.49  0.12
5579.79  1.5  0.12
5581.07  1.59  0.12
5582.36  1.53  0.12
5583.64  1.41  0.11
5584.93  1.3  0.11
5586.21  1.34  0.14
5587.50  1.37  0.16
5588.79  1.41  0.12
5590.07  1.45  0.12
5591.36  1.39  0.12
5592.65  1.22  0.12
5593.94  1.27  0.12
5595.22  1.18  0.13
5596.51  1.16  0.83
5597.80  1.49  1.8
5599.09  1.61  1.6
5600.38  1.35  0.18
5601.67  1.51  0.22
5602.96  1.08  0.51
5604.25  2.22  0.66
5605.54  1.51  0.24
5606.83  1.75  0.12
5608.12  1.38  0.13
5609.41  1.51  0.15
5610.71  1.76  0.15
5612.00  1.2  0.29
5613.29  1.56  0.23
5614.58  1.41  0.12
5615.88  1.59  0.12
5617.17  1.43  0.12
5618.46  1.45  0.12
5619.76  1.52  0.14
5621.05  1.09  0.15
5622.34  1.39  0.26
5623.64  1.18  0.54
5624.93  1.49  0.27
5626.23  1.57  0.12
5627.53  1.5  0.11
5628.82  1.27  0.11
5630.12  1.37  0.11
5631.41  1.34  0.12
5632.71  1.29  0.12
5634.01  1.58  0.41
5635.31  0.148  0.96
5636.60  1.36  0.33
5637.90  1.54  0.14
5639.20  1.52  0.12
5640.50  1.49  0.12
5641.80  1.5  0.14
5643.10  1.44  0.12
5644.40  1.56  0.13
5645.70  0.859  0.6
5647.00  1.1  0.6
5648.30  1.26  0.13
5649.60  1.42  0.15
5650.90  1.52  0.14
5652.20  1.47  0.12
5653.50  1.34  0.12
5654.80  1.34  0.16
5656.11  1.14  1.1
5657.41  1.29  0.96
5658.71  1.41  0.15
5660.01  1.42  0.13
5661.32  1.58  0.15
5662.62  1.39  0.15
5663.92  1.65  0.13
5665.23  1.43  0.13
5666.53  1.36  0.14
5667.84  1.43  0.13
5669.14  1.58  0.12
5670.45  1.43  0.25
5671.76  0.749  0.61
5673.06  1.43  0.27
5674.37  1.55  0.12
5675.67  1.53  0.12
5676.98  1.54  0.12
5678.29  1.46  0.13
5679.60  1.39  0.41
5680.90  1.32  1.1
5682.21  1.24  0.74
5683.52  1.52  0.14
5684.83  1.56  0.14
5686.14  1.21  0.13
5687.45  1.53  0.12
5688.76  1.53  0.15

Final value -0.03 mag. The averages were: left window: 1.39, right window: 1.4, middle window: 1.43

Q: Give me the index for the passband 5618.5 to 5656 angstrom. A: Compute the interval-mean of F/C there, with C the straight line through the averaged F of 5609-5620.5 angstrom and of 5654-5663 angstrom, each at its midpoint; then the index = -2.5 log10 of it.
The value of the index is 0.07 mag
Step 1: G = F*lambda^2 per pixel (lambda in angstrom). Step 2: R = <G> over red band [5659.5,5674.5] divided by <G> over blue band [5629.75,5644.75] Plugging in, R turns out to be 1.1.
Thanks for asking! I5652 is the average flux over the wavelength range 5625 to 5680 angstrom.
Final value 1.37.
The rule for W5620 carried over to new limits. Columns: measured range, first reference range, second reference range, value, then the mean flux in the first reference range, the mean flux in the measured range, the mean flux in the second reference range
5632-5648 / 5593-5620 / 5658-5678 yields 0.134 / 1.47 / 1.28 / 1.43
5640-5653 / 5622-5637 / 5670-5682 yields -0.034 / 1.29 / 1.36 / 1.37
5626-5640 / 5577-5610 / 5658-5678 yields 0.100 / 1.44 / 1.31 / 1.43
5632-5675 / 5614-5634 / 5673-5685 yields 0.060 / 1.4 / 1.35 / 1.45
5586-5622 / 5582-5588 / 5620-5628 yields -0.044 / 1.38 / 1.44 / 1.37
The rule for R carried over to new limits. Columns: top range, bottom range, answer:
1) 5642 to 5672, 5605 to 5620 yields 0.92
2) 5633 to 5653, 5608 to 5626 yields 0.93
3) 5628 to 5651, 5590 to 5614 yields 0.91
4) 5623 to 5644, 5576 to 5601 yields 0.98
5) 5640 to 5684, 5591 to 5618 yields 0.97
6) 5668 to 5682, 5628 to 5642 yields 1.08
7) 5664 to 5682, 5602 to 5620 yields 0.94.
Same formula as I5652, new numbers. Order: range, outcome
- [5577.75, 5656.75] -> 1.39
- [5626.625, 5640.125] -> 1.3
